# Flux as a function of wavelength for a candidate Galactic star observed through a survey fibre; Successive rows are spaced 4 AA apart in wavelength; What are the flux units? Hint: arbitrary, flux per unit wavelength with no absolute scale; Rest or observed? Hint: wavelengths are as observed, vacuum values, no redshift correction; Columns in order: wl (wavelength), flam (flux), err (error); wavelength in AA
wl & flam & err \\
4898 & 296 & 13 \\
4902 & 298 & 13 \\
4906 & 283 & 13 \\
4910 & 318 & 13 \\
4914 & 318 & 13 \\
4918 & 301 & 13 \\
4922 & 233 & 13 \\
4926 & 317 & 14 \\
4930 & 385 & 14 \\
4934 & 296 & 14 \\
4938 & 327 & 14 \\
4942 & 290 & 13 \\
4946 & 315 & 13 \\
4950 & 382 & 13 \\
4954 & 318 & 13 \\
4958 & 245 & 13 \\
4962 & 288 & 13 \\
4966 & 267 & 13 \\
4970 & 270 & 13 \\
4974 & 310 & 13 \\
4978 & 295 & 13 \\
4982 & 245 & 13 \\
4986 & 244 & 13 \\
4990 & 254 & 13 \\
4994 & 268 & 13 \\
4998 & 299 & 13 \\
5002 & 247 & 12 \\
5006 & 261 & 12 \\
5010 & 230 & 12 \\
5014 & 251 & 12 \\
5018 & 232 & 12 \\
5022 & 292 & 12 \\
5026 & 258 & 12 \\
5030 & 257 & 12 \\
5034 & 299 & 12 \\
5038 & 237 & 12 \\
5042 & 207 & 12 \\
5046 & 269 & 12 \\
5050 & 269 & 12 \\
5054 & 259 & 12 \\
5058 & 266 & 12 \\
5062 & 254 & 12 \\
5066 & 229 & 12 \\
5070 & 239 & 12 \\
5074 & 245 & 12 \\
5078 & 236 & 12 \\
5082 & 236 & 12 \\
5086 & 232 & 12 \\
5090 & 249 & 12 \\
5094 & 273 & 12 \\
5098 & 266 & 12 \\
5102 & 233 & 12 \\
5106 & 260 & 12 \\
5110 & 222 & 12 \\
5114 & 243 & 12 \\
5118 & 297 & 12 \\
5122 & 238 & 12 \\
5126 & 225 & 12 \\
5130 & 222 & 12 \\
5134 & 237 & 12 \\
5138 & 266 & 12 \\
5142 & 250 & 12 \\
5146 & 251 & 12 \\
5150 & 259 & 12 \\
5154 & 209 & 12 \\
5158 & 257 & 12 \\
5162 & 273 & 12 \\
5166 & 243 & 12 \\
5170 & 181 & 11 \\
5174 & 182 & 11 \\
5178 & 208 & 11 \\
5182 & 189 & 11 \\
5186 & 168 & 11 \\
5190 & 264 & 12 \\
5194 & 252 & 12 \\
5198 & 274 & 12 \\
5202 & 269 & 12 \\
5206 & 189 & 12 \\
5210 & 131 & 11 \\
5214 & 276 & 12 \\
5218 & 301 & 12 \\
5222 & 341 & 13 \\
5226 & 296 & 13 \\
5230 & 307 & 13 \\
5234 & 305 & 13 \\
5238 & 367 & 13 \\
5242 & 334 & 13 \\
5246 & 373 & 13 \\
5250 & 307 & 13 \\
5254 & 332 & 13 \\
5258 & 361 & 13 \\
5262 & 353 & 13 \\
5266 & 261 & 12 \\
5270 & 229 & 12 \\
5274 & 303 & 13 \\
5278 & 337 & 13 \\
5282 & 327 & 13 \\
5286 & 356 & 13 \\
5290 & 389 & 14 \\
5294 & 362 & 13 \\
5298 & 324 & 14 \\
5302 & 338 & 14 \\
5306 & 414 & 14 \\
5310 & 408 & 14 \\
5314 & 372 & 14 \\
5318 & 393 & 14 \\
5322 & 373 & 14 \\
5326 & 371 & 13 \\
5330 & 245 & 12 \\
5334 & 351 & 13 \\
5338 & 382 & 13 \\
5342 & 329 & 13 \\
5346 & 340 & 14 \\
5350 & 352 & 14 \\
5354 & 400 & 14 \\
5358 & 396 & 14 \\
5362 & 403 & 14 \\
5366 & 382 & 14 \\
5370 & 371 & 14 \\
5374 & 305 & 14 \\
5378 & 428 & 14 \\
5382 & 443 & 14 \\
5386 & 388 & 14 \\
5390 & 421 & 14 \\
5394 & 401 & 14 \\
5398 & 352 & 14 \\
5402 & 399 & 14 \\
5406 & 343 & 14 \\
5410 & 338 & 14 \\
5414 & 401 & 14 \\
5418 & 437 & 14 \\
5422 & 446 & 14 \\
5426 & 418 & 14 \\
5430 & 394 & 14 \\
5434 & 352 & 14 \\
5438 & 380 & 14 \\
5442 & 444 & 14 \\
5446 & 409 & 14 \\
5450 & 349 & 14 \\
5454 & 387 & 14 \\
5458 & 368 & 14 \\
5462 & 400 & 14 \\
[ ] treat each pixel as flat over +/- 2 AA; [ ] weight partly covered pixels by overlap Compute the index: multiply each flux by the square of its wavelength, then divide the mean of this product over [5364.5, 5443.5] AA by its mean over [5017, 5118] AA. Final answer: 1.77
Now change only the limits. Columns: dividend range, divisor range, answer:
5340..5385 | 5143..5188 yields 1.84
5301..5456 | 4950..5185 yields 1.71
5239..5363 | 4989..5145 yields 1.52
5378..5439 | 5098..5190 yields 1.87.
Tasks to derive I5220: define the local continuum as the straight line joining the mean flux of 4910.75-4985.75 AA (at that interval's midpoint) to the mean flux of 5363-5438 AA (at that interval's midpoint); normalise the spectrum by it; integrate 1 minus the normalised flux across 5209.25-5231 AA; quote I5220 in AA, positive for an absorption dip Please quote 4.41 AA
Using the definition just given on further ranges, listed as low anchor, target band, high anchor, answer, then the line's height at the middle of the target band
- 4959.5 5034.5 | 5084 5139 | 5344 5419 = 9.8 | 301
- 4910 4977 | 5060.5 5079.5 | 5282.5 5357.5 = 4.9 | 323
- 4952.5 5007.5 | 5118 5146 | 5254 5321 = 5.8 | 308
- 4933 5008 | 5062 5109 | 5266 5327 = 9.6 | 308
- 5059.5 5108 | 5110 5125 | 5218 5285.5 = 0.5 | 261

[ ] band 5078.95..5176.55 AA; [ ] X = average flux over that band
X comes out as 242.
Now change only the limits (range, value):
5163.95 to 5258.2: 267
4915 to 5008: 290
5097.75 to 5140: 245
